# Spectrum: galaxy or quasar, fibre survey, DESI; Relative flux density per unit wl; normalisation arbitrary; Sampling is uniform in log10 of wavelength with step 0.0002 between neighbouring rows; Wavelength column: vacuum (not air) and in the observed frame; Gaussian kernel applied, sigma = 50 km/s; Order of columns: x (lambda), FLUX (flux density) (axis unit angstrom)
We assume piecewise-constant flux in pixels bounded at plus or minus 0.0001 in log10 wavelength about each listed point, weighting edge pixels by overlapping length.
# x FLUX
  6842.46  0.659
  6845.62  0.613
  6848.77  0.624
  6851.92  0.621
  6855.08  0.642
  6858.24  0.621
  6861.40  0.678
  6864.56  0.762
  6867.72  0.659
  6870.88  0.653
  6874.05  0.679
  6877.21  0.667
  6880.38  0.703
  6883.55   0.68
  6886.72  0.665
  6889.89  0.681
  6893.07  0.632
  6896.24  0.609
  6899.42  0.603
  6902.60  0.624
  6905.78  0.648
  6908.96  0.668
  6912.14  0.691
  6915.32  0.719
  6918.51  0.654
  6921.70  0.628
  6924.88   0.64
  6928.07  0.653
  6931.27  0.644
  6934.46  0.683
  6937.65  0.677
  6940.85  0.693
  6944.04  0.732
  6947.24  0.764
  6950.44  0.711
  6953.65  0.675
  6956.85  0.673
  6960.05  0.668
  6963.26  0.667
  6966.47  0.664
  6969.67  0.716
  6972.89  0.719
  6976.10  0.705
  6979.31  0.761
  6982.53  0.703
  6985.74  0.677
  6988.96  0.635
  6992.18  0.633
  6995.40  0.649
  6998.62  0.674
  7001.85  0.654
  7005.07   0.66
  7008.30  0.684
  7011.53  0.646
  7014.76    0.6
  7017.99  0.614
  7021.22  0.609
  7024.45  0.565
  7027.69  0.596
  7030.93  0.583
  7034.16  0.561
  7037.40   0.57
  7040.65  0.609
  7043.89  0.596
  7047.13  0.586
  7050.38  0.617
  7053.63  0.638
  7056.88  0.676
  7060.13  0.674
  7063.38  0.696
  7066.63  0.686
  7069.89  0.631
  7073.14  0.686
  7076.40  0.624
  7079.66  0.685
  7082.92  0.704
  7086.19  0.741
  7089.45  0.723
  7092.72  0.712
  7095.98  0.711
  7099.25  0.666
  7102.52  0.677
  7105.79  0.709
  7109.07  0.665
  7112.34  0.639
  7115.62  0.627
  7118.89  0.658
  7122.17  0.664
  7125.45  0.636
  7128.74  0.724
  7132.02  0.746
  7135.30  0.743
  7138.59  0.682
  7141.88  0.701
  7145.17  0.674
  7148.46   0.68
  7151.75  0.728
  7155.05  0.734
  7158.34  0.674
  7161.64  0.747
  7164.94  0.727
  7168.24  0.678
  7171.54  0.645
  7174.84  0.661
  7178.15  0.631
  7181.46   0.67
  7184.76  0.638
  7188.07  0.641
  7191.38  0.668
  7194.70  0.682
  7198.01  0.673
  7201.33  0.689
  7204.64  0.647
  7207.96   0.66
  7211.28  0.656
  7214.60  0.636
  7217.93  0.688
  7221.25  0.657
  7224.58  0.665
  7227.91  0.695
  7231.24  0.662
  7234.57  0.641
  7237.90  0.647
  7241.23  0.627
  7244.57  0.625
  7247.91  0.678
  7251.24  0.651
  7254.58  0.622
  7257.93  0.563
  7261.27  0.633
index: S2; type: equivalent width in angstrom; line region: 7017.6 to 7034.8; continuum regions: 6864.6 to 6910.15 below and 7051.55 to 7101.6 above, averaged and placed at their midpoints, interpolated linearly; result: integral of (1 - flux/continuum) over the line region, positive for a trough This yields 2.3 angstrom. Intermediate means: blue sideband 0.659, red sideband 0.683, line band 0.588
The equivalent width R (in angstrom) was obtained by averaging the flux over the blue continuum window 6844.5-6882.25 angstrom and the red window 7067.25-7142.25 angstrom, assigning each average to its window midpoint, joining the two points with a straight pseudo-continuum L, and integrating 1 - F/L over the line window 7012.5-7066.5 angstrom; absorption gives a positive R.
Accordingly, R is 5.09 angstrom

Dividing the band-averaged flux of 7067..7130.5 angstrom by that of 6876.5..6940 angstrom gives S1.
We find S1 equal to 1.03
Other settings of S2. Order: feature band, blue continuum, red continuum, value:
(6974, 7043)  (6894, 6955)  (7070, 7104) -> 4.3 angstrom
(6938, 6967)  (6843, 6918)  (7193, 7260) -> -1.6 angstrom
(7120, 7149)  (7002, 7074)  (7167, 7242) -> -2.2 angstrom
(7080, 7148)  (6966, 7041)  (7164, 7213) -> -3.5 angstrom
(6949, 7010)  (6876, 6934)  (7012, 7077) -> -4.1 angstrom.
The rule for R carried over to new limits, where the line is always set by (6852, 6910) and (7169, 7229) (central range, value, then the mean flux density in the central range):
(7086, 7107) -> -1.4 angstrom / 0.703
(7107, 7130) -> 0.1 angstrom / 0.659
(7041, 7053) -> 1.0 angstrom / 0.604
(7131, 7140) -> -0.9 angstrom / 0.723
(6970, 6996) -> -1.1 angstrom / 0.688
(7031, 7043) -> 1.4 angstrom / 0.582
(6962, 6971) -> -0.3 angstrom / 0.682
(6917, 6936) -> 0.2 angstrom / 0.65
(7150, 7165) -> -1.4 angstrom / 0.721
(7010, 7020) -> 0.6 angstrom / 0.62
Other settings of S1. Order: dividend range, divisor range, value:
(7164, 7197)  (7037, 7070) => 1.04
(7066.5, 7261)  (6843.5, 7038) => 1.02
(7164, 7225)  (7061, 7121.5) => 0.98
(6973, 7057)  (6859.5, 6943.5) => 0.95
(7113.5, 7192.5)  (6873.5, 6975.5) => 1.01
